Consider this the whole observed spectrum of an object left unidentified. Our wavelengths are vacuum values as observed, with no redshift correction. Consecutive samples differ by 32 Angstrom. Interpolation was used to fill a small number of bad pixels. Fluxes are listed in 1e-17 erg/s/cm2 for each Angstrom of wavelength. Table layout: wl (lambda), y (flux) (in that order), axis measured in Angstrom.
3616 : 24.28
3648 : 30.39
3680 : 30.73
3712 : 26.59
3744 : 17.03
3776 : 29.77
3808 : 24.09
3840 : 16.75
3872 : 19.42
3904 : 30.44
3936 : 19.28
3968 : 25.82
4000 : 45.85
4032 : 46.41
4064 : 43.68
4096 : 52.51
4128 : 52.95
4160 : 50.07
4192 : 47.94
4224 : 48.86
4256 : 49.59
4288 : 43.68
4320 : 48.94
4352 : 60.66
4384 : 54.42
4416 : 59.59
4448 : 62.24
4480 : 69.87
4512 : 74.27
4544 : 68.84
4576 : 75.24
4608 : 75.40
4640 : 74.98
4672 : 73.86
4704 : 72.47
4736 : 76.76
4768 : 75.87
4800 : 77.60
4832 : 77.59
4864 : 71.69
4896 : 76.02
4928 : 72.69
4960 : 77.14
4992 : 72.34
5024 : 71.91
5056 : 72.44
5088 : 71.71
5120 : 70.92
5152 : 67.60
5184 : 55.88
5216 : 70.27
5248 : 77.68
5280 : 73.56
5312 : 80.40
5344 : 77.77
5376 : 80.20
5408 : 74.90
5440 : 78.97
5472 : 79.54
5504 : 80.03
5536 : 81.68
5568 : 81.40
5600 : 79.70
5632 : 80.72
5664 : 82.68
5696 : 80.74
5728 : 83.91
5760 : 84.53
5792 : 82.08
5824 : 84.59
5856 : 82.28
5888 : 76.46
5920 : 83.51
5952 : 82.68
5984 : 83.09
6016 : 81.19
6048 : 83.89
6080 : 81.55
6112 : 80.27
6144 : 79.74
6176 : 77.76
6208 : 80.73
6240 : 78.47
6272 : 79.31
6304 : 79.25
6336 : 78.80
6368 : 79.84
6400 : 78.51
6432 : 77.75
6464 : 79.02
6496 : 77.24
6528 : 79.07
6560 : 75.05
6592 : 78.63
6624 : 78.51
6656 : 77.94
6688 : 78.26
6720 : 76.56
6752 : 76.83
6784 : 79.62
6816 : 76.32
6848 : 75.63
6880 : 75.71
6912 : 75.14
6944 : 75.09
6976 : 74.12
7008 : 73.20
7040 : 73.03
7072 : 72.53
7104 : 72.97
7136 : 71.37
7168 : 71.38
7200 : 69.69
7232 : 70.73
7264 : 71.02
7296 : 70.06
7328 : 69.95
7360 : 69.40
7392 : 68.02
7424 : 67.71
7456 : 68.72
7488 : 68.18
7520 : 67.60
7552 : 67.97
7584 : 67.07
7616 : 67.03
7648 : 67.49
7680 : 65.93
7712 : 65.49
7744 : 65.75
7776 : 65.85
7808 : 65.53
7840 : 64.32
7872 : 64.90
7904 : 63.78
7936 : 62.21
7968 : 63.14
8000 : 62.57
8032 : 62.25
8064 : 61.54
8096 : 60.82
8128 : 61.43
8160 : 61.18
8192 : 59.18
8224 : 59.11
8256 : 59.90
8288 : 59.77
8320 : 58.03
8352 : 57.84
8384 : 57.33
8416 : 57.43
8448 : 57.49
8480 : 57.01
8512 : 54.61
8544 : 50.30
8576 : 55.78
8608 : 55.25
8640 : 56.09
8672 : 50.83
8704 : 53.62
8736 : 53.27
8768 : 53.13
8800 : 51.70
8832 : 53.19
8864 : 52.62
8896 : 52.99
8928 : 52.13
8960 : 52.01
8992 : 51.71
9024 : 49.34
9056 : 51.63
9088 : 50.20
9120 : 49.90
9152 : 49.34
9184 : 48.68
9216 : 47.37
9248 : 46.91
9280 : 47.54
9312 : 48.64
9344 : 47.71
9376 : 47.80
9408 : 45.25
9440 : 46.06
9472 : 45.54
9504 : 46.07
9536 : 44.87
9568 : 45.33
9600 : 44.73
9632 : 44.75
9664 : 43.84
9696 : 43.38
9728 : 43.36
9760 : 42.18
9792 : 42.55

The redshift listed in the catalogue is 0.00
